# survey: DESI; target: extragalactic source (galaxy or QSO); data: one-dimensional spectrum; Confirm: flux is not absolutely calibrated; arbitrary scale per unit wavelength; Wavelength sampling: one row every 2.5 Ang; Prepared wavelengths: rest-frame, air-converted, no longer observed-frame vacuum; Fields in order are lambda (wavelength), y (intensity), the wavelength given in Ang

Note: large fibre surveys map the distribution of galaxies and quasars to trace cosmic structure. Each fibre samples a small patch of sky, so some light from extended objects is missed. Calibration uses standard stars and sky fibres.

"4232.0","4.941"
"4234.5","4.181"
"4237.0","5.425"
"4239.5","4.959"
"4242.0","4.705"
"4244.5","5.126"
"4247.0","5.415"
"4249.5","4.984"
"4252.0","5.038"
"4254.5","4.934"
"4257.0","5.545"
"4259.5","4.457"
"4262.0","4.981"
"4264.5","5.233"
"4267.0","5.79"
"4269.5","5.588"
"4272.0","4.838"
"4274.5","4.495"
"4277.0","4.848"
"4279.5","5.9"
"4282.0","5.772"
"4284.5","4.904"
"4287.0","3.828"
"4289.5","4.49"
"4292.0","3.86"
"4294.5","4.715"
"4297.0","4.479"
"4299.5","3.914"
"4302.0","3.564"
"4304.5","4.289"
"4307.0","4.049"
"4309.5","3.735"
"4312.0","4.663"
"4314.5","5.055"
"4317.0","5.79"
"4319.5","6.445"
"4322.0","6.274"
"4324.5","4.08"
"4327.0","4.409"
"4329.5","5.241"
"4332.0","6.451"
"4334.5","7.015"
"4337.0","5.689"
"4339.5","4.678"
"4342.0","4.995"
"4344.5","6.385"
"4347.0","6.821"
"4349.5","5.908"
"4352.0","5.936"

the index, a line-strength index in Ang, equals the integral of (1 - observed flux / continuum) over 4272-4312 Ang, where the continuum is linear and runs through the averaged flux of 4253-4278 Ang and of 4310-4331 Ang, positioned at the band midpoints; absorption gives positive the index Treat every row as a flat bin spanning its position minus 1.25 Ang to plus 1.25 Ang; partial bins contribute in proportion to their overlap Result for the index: 5.1 Ang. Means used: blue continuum 5.07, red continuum 5.21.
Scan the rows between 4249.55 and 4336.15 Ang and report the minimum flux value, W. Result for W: 3.564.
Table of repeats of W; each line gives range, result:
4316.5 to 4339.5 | 4.08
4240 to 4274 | 4.457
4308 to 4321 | 3.735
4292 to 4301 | 3.86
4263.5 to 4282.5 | 4.495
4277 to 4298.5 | 3.828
